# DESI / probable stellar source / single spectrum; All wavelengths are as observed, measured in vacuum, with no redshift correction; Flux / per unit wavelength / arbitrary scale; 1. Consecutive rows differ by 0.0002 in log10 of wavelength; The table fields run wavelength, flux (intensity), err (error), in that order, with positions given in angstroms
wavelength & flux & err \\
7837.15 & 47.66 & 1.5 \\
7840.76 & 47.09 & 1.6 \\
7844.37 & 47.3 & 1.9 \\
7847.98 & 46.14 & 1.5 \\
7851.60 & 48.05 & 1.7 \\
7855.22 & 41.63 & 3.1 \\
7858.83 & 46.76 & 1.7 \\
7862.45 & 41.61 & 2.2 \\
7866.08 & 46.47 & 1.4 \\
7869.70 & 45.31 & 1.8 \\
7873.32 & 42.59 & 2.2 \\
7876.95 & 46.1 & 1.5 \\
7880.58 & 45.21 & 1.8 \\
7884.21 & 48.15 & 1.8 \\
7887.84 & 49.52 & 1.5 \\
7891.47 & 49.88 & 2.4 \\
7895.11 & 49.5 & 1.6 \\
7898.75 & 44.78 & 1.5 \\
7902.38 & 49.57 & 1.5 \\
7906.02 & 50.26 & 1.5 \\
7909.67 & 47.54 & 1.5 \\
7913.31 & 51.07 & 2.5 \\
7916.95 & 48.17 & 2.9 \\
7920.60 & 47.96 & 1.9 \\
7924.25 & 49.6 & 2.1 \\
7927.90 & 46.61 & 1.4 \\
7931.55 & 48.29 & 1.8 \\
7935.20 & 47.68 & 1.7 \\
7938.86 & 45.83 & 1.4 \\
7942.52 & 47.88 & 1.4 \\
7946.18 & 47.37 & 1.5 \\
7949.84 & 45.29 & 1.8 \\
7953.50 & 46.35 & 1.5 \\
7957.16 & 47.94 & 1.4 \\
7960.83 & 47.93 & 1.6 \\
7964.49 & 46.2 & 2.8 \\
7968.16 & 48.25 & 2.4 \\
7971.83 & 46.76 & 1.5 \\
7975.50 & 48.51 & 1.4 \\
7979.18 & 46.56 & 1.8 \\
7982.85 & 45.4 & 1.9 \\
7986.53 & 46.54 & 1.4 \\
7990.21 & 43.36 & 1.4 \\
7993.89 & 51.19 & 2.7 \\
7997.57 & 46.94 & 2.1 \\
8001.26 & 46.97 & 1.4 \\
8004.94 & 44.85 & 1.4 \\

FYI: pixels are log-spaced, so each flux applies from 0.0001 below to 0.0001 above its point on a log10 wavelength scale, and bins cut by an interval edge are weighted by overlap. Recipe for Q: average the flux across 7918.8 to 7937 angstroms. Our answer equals 48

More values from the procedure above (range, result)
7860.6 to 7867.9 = 44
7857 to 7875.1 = 44.6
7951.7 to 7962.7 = 47.4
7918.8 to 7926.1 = 48.8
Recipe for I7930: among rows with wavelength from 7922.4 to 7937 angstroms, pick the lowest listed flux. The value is 46.61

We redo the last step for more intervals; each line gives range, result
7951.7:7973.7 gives 46.2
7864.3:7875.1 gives 42.59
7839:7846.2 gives 47.09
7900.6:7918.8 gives 47.54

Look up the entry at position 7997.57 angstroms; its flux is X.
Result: 46.94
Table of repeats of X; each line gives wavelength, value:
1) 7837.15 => 47.66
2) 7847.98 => 46.14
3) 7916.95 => 48.17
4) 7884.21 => 48.15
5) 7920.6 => 47.96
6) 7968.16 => 48.25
